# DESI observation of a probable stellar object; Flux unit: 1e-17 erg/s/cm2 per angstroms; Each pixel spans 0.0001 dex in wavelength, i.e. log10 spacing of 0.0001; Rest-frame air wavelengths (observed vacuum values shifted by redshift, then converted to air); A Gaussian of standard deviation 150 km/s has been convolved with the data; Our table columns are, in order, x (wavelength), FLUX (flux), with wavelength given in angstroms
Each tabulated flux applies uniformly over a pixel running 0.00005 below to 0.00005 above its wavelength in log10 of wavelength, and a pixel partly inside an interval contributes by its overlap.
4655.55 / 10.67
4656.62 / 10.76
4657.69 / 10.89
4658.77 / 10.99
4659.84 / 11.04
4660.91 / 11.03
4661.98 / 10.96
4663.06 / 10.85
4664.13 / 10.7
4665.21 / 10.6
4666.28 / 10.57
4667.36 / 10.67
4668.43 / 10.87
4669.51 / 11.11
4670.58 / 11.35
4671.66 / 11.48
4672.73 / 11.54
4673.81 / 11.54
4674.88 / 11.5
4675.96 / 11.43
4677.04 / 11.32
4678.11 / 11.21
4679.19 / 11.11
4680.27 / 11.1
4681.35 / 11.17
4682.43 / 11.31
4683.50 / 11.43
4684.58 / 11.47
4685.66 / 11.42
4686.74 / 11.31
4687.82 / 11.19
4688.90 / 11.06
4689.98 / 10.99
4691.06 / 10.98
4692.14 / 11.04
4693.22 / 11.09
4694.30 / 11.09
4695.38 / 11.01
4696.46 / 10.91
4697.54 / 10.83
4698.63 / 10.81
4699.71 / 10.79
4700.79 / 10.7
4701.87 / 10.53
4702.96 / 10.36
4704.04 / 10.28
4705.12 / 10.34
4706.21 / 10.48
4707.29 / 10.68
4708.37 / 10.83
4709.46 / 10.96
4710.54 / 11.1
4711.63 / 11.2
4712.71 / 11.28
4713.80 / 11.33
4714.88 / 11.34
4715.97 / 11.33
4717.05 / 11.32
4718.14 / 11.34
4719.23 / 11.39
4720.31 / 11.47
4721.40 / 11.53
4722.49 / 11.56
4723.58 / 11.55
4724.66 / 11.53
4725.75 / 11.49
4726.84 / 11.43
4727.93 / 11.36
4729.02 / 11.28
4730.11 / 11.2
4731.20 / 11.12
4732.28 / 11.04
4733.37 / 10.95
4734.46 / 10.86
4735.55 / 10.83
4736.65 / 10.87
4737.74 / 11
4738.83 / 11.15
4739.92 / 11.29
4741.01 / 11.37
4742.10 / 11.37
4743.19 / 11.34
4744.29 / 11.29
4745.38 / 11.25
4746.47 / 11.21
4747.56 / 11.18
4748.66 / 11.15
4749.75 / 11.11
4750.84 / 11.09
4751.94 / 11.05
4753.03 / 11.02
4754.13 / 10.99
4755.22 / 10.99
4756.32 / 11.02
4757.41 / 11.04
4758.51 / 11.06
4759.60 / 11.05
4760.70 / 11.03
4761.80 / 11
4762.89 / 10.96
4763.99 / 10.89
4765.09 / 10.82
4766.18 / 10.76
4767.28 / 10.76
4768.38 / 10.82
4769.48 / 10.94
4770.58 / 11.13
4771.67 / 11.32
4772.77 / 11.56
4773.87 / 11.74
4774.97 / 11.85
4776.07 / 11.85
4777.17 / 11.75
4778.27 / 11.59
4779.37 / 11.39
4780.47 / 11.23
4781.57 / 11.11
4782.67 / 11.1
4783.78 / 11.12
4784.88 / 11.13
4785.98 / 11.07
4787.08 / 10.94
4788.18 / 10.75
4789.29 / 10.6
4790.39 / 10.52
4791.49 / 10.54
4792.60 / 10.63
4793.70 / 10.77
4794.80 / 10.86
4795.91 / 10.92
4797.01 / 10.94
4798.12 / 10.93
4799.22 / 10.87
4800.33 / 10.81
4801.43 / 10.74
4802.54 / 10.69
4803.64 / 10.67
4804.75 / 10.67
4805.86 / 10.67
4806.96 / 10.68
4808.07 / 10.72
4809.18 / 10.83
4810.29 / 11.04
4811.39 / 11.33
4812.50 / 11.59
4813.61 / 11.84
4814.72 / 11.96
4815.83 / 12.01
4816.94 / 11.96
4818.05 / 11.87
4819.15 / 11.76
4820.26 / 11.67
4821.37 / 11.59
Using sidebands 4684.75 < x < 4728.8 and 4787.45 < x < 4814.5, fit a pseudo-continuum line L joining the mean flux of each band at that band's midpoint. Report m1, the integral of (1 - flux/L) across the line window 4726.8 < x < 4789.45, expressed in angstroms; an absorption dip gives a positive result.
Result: -0.99 angstroms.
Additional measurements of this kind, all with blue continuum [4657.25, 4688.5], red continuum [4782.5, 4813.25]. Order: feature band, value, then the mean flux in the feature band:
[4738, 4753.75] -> -0.3 angstroms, 11.2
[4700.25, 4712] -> 0.4 angstroms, 10.7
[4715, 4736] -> -0.5 angstroms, 11.3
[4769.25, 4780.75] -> -0.6 angstroms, 11.5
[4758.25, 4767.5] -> 0.0 angstroms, 10.9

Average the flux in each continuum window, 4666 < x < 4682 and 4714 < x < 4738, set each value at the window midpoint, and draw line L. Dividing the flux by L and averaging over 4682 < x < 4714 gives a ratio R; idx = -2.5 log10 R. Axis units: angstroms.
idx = 0.03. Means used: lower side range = 11.2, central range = 11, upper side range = 11.3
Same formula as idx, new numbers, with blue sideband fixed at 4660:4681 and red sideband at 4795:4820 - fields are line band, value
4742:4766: 0.006 mag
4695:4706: 0.047 mag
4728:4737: 0.009 mag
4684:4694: -0.006 mag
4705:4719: 0.005 mag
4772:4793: -0.003 mag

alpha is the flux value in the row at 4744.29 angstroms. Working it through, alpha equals 11.29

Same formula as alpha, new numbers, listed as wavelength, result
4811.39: 11.33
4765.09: 10.82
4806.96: 10.68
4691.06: 10.98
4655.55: 10.67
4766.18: 10.76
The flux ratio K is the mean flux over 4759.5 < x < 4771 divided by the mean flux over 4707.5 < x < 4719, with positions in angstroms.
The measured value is 0.97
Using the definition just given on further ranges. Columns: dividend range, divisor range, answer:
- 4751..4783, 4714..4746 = 0.99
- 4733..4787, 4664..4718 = 1.01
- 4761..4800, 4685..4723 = 1.00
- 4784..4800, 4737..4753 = 0.97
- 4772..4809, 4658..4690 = 0.99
